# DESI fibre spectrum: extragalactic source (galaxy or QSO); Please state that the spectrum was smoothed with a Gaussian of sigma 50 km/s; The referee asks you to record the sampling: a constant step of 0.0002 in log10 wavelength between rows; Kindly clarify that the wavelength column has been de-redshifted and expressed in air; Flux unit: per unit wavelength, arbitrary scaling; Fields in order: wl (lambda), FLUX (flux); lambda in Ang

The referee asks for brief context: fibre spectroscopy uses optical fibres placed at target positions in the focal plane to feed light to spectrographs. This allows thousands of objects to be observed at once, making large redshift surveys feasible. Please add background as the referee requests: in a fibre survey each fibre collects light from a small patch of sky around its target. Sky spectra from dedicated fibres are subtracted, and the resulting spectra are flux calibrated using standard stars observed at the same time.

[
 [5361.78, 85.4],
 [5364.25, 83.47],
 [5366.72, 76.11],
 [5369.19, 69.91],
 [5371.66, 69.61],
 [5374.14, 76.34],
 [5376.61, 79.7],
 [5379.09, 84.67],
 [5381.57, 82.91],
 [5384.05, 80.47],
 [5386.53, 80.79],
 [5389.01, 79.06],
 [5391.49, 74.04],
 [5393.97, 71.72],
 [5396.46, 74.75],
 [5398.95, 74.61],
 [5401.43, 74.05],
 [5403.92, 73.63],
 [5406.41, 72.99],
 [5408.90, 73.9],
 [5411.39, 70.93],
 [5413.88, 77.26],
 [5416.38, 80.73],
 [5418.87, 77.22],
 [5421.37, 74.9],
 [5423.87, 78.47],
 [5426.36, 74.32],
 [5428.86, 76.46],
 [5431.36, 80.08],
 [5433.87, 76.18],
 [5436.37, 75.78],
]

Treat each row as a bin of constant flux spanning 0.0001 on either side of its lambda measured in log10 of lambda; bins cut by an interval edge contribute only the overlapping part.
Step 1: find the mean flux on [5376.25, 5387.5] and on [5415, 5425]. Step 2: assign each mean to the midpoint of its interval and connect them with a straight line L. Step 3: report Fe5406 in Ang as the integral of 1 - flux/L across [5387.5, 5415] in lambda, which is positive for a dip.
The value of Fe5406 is 1.9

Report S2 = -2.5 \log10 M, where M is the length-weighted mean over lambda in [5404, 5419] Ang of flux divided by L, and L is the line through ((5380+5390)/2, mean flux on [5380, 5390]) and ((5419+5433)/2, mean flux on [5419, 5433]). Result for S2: 0.04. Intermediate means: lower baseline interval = 81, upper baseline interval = 76.8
